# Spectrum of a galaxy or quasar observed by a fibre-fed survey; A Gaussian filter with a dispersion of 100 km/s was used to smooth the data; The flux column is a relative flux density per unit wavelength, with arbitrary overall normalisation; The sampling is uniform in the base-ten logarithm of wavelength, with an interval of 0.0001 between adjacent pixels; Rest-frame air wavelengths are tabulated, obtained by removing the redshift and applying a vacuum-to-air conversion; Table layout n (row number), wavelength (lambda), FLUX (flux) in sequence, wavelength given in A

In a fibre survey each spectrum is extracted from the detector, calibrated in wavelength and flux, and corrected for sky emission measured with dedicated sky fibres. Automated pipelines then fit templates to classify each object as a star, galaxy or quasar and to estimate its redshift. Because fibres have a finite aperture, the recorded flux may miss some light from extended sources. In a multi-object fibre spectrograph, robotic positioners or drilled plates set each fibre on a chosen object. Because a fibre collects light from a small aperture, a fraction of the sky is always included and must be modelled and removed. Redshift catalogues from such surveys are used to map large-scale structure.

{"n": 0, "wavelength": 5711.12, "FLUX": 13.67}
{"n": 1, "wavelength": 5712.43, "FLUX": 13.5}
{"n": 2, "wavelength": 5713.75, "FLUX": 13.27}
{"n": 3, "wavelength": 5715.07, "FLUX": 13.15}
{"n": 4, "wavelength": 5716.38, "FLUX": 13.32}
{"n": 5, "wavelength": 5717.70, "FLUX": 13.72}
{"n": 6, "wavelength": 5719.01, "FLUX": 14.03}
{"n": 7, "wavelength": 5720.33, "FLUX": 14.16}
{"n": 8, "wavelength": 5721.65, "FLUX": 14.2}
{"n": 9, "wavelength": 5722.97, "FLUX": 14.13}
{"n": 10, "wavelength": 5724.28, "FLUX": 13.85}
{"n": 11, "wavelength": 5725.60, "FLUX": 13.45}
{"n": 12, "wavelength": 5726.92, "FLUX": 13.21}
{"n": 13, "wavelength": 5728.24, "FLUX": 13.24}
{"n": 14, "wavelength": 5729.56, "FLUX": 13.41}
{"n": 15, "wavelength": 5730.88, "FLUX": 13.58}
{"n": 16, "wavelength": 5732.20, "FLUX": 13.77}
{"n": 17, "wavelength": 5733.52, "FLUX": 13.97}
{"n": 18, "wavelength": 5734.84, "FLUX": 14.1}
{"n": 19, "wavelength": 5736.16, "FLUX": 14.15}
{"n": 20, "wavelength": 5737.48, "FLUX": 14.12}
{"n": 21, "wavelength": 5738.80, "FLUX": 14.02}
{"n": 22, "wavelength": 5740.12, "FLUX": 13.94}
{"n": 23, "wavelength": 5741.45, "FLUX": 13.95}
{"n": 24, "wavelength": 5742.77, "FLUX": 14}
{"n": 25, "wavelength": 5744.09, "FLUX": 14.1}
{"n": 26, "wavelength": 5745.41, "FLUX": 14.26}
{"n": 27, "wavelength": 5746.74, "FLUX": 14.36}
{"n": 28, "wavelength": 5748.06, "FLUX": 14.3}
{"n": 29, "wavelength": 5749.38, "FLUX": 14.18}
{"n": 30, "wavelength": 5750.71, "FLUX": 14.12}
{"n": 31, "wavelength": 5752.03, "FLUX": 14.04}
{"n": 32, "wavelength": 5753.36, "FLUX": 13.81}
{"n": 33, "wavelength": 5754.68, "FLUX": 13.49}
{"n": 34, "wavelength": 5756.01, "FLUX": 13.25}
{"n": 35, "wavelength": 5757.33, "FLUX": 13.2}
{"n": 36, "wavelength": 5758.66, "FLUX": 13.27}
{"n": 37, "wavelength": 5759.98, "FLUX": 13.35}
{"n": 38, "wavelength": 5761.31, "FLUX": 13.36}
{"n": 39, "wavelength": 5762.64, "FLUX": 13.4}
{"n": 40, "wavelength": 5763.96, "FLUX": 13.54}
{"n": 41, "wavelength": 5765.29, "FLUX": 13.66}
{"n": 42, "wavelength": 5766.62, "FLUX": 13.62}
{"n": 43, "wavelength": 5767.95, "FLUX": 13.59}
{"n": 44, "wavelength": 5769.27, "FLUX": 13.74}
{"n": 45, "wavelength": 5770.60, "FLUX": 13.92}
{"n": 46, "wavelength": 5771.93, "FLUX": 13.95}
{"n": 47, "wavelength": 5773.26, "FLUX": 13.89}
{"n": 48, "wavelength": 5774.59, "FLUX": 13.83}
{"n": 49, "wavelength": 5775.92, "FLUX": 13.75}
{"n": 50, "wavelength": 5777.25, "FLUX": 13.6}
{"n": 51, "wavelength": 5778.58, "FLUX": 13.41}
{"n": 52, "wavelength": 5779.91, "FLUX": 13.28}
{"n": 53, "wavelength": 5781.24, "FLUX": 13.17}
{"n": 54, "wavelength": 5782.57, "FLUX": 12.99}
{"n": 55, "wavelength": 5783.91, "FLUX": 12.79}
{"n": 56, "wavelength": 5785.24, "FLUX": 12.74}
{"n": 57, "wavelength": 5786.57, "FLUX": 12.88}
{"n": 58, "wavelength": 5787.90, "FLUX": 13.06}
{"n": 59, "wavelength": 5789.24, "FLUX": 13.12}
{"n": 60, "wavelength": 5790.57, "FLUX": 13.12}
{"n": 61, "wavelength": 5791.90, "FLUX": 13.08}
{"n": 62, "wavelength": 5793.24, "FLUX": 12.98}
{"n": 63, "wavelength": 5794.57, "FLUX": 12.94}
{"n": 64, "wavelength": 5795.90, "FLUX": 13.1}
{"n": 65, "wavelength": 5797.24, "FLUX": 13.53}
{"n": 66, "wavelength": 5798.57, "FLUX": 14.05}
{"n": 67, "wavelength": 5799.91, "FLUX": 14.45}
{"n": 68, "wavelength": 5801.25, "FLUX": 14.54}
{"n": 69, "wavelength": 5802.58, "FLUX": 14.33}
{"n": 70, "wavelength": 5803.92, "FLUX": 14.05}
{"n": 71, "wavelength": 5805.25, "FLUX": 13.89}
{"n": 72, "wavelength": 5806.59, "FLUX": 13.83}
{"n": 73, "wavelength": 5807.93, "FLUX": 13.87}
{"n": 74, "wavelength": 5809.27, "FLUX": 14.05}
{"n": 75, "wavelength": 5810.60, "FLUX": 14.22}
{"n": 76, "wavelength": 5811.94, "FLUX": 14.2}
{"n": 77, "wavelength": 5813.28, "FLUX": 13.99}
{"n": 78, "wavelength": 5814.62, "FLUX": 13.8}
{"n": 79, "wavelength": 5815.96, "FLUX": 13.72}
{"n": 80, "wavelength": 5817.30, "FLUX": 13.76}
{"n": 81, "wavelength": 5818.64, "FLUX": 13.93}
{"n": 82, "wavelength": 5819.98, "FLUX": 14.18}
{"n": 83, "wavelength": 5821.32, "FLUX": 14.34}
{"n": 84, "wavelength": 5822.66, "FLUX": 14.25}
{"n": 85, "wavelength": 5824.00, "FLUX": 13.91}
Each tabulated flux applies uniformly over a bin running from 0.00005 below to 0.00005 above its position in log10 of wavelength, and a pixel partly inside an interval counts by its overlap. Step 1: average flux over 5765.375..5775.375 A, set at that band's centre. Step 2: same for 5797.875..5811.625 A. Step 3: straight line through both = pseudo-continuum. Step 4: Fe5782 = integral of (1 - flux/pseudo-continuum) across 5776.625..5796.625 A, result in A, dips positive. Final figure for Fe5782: 1.2 A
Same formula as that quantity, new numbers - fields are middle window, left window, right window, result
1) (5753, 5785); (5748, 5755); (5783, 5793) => 0.0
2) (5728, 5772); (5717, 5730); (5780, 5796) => -1.1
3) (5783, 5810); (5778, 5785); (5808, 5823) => 0.0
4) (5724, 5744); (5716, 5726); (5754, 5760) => -0.2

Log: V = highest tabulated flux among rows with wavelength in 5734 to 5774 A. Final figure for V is 14.36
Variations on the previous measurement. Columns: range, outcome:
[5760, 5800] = 14.45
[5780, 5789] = 13.17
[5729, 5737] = 14.15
